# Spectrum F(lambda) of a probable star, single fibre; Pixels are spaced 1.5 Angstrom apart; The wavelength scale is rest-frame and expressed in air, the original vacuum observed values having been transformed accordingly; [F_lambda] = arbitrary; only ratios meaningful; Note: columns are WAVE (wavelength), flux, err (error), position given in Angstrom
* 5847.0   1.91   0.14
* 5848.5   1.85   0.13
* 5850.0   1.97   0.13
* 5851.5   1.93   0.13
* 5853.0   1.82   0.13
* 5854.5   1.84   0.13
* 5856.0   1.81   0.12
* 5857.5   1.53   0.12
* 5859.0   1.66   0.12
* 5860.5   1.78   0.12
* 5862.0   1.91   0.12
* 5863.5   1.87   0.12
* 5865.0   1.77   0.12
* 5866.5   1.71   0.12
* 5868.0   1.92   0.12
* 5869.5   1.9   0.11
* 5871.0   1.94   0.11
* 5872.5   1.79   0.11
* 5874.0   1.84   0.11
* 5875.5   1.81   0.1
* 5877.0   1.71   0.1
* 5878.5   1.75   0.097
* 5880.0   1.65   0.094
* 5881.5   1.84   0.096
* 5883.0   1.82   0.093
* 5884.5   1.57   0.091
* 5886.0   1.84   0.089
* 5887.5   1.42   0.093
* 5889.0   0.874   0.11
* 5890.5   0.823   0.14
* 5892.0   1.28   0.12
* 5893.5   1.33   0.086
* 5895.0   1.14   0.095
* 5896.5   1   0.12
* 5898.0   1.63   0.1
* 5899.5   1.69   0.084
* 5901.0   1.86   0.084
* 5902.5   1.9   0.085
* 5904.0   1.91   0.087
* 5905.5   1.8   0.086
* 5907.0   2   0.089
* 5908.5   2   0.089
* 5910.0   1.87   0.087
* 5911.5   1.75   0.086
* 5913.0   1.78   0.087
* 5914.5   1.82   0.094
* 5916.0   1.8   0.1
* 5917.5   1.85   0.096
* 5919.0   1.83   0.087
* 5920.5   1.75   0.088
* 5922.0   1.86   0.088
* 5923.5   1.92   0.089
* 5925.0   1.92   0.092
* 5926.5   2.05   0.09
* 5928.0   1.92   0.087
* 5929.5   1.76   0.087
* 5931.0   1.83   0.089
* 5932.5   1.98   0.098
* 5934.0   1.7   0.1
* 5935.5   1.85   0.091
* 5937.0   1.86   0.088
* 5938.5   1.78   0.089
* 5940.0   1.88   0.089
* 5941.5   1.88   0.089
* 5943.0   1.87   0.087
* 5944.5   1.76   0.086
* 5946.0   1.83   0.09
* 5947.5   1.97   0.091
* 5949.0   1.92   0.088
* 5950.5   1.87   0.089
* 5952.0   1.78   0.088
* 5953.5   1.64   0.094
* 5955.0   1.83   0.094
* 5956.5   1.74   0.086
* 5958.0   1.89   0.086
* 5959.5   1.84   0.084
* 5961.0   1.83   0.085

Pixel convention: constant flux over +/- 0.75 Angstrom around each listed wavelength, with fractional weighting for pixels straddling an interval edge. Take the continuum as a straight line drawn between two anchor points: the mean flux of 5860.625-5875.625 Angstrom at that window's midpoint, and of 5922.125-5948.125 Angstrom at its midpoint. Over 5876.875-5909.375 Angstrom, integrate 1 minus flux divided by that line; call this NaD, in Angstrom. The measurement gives 4.76 Angstrom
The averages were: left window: 1.84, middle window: 1.58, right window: 1.87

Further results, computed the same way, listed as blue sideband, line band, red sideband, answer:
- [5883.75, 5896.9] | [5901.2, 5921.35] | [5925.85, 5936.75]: -3.7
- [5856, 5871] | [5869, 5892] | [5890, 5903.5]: -0.1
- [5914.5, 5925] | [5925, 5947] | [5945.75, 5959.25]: -0.3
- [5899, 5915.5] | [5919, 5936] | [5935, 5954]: -0.2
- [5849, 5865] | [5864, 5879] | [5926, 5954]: 0.0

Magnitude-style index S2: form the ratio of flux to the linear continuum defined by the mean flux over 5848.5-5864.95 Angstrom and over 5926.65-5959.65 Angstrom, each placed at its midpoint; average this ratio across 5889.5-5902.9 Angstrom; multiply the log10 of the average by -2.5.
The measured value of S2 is 0.30 mag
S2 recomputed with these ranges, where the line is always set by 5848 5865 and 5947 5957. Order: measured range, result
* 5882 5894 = 0.297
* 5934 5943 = -0.012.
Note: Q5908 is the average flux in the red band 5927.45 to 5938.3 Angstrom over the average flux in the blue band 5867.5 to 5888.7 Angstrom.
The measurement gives 1.05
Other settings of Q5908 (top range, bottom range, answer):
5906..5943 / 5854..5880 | 1.04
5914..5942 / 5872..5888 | 1.07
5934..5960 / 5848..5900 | 1.11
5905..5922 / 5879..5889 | 1.13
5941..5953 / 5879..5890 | 1.19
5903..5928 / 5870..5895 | 1.19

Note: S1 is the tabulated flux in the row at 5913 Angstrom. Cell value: 1.78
